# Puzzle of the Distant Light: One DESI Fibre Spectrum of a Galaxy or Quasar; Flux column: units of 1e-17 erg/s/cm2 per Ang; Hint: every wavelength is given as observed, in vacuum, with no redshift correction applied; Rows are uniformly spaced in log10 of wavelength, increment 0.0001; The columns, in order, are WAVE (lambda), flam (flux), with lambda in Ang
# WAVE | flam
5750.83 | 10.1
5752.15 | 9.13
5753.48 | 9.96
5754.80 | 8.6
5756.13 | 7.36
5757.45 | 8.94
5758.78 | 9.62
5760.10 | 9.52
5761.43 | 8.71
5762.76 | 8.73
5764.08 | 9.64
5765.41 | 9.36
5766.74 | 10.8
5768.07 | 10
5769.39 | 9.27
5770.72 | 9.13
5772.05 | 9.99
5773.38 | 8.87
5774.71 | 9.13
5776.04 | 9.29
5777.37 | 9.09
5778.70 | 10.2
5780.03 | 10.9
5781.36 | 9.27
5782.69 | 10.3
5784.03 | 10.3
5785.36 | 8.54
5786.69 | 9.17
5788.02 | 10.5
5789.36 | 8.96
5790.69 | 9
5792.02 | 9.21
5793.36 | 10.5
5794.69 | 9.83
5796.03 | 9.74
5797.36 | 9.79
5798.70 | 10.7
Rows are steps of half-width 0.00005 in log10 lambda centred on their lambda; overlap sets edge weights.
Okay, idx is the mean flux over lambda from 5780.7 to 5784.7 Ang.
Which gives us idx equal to 9.94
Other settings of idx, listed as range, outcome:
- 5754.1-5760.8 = 8.82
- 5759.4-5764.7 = 9.16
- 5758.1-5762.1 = 9.27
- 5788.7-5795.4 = 9.5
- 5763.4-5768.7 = 9.94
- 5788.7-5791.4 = 9.01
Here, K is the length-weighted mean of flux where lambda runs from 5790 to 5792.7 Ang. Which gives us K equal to 9.11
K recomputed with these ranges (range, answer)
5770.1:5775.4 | 9.28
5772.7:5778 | 9.1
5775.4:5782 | 9.76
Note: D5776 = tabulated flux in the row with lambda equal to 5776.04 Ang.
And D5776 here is 9.29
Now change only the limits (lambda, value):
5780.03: 10.9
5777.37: 9.09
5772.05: 9.99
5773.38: 8.87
